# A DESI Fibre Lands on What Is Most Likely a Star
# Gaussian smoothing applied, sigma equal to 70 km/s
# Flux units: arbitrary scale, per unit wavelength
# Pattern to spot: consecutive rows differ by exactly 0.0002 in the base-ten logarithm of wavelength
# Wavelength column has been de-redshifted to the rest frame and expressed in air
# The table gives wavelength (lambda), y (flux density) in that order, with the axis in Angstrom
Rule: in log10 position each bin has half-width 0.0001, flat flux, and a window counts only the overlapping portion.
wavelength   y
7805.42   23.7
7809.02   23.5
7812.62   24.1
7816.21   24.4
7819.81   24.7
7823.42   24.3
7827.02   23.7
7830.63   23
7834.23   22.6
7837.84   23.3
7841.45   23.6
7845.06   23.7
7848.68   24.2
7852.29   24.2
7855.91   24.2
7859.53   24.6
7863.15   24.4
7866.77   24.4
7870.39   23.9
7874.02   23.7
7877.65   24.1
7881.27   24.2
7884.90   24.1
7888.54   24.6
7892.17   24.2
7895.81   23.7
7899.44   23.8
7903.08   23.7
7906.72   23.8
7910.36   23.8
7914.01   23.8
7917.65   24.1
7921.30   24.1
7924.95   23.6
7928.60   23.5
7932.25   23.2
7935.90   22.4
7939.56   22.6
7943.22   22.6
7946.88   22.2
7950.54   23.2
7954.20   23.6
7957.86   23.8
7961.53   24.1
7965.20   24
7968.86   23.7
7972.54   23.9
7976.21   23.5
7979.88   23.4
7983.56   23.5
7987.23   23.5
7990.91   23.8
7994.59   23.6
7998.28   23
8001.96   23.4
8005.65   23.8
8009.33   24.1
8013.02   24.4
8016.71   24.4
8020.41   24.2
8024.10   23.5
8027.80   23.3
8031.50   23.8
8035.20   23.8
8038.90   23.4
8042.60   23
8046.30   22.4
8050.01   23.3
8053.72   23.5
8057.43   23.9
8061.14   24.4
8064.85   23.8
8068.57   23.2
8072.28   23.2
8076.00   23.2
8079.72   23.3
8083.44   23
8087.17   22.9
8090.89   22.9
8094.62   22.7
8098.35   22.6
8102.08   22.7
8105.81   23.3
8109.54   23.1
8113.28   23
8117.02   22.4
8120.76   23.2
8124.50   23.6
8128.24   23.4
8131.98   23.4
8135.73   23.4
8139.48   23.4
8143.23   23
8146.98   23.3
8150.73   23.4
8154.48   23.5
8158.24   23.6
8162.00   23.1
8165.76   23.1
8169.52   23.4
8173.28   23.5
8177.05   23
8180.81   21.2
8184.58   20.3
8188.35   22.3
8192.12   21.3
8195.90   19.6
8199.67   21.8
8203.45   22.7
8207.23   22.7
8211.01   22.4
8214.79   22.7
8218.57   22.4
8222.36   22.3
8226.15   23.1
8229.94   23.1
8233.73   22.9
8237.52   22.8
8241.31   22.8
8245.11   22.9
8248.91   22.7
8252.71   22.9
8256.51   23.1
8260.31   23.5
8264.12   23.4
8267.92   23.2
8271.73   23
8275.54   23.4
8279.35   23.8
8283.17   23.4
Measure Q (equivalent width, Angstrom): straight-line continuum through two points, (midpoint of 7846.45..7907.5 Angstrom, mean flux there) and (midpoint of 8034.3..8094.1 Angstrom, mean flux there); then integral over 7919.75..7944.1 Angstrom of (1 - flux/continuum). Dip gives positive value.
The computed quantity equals 0.7 Angstrom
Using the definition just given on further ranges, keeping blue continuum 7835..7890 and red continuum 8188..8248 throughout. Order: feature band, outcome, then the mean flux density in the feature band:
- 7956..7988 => -0.3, 23.7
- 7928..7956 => 0.9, 22.9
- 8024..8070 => -0.6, 23.5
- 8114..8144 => -0.6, 23.2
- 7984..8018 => -0.5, 23.8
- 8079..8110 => 0.0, 22.9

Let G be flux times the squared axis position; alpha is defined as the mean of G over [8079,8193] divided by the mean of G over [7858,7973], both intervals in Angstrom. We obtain 1.02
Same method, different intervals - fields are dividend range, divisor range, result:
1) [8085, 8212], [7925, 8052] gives 1.01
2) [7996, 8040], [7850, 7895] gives 1.02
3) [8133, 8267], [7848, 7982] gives 1.03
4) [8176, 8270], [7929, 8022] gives 1.01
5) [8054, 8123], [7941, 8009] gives 1.01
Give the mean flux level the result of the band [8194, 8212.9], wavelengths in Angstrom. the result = 21.8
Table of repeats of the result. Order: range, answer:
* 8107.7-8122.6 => 22.9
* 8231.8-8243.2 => 22.9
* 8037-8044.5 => 23.2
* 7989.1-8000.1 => 23.5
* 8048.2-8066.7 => 23.8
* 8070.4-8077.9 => 23.2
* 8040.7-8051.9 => 22.9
